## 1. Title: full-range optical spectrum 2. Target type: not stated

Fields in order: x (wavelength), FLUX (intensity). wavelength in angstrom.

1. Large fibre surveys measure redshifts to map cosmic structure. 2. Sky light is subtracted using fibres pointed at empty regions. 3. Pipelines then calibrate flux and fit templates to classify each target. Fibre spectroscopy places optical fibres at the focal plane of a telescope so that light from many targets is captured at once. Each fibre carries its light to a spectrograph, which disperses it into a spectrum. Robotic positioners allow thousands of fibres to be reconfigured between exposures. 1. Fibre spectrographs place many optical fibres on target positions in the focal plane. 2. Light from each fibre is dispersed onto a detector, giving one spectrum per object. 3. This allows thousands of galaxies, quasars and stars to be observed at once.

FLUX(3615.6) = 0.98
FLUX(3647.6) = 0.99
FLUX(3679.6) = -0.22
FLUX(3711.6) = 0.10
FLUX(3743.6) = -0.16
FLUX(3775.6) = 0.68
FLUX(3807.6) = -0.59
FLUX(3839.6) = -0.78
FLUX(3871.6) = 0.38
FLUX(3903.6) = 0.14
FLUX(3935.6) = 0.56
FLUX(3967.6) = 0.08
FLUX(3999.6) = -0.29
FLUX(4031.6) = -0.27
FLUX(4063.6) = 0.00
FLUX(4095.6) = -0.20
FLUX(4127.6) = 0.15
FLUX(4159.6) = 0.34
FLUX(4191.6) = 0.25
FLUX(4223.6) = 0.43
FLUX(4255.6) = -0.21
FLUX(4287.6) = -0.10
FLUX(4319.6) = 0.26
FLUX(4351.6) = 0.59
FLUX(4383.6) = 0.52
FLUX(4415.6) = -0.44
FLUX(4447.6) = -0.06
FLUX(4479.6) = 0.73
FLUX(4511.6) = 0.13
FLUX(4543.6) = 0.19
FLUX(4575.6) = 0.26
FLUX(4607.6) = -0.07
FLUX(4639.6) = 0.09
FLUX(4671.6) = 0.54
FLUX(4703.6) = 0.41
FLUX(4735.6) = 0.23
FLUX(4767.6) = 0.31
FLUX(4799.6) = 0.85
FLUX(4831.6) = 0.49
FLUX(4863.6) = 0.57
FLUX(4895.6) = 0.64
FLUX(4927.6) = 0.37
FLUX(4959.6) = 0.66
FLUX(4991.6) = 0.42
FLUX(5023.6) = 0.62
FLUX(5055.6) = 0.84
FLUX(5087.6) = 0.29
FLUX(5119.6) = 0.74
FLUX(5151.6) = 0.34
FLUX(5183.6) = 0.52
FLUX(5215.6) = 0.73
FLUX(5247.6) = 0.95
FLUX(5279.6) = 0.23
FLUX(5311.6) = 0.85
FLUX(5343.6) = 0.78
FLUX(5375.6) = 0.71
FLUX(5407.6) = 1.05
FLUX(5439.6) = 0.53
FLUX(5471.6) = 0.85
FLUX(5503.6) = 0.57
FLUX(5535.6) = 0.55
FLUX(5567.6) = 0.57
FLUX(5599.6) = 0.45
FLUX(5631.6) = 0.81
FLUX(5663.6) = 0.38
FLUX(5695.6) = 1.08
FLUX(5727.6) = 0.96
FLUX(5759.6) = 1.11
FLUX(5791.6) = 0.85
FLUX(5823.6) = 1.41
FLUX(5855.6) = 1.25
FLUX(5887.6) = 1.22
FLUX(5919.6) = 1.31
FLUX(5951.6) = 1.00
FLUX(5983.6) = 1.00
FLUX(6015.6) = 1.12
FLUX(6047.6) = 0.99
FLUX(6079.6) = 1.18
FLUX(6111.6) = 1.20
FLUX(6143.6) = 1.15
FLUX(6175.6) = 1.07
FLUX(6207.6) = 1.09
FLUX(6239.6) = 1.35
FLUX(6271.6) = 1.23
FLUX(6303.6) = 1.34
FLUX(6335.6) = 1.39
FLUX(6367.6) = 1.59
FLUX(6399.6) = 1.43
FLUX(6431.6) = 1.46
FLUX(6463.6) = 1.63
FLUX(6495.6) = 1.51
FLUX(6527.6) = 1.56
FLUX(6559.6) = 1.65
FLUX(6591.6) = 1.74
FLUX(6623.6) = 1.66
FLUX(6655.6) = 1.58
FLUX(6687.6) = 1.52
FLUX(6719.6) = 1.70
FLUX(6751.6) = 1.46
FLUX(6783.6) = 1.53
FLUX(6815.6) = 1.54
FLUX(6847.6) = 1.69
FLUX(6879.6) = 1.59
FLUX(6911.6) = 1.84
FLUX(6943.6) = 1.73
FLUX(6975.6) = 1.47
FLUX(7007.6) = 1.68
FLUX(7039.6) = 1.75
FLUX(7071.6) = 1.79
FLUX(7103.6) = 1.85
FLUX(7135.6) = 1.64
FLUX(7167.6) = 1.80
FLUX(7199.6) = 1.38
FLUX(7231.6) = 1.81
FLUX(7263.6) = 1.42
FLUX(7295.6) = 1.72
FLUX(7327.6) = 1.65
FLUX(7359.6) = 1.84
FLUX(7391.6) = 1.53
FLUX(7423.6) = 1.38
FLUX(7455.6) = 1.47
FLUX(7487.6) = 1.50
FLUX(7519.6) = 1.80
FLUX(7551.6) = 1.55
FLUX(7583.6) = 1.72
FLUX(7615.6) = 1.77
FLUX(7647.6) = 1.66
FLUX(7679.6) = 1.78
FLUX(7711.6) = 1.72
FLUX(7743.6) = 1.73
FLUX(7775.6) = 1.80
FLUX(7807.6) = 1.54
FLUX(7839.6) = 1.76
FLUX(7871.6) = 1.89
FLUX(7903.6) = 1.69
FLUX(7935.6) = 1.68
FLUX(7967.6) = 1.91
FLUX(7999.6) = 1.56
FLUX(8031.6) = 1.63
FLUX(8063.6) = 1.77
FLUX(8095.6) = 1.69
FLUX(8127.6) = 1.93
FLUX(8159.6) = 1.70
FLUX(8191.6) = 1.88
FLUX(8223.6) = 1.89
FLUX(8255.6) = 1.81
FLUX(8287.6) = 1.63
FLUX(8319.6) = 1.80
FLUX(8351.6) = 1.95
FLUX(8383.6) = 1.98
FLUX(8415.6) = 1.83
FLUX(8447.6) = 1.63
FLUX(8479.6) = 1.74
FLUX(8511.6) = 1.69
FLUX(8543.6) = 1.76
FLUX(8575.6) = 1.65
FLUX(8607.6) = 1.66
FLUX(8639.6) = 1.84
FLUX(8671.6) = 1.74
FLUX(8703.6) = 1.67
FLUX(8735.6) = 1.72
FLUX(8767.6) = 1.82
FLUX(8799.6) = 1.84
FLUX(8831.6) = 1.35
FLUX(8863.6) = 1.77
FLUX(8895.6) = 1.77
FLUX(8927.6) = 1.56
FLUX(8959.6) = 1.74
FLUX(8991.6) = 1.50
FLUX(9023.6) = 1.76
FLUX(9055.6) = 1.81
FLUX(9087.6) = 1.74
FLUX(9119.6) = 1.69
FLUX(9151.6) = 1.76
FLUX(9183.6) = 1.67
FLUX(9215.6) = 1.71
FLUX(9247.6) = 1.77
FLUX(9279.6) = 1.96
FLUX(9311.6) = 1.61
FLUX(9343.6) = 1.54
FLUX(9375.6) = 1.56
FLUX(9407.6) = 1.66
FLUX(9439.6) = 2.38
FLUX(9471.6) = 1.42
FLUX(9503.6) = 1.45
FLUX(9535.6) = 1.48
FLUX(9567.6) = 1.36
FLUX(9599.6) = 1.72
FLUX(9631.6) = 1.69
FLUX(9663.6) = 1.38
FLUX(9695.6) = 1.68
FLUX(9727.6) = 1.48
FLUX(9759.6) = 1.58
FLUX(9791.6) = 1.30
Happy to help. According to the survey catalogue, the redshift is 0.433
